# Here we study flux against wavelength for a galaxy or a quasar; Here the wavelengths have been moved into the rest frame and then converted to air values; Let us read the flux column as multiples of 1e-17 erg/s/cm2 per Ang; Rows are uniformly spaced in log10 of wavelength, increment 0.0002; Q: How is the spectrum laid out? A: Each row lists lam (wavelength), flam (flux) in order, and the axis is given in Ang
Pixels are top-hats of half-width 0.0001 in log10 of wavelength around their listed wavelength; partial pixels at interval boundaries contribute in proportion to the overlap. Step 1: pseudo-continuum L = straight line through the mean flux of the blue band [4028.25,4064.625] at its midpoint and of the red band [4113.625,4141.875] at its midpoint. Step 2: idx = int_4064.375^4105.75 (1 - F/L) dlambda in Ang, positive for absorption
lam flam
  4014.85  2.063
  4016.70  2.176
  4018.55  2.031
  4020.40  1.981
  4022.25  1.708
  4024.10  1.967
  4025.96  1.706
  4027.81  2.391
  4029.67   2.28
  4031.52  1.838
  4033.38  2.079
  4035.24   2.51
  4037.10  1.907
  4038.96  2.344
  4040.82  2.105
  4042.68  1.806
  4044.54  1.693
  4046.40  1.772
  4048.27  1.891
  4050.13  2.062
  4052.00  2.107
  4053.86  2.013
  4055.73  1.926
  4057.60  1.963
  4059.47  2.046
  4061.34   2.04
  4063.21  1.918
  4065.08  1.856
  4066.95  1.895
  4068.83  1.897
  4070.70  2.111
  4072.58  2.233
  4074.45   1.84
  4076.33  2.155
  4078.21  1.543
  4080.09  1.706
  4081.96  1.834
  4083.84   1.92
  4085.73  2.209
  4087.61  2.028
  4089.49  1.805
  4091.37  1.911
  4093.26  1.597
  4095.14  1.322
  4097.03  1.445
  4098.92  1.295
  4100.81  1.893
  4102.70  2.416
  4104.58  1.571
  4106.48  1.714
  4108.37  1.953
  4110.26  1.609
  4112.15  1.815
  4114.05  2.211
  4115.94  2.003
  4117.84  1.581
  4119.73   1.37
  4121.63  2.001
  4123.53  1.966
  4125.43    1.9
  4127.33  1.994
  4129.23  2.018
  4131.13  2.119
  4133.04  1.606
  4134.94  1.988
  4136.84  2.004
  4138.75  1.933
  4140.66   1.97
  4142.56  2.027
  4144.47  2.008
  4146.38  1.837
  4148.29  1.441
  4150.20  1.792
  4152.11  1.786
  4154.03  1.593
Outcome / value 2.7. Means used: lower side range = 2.02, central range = 1.84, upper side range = 1.91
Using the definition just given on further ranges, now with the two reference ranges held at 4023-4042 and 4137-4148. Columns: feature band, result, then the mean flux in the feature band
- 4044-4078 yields 1.6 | 1.96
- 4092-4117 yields 2.9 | 1.76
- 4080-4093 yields 0.7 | 1.91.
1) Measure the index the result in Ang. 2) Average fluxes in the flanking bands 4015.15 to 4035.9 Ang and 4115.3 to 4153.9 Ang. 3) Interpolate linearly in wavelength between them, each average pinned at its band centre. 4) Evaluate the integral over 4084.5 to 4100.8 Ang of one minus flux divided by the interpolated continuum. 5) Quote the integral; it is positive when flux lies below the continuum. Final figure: 1.9 Ang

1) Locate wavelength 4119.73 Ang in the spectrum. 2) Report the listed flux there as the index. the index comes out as 1.37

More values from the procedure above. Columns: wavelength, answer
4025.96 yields 1.706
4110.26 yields 1.609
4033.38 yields 2.079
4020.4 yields 1.981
